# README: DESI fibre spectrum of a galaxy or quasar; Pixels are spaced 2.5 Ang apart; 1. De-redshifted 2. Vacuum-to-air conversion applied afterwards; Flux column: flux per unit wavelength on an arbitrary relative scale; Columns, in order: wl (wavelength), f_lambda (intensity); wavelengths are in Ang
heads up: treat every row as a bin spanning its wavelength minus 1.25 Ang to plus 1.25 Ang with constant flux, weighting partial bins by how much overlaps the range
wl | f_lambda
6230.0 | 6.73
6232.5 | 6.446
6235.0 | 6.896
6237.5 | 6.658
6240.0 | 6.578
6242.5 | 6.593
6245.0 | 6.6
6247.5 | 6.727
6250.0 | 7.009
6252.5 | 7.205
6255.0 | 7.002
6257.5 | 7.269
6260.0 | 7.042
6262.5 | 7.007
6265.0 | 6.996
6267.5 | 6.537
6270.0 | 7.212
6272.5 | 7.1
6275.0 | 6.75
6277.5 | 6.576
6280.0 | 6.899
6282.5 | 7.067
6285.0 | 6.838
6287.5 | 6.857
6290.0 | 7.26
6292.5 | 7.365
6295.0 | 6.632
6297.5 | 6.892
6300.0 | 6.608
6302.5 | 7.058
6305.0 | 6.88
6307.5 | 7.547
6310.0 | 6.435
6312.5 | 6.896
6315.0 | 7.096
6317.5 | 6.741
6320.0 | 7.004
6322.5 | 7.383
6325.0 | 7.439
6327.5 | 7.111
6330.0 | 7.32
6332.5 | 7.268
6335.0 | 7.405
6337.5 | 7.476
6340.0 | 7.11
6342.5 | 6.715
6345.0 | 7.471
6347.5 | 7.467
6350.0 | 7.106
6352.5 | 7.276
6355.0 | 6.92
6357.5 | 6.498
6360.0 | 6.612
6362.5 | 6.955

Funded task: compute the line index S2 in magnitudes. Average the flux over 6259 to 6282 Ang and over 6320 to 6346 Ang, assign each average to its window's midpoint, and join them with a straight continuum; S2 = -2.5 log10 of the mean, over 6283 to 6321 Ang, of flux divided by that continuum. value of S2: 0.02 mag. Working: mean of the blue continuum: 6.91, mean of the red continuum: 7.26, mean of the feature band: 6.94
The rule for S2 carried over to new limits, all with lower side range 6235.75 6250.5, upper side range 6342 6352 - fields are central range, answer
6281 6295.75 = -0.014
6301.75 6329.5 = 0.001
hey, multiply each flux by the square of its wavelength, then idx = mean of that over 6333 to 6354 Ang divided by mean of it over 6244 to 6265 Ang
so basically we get 1.07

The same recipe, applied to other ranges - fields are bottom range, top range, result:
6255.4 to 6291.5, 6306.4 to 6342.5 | 1.04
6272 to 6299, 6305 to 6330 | 1.03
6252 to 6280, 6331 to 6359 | 1.05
